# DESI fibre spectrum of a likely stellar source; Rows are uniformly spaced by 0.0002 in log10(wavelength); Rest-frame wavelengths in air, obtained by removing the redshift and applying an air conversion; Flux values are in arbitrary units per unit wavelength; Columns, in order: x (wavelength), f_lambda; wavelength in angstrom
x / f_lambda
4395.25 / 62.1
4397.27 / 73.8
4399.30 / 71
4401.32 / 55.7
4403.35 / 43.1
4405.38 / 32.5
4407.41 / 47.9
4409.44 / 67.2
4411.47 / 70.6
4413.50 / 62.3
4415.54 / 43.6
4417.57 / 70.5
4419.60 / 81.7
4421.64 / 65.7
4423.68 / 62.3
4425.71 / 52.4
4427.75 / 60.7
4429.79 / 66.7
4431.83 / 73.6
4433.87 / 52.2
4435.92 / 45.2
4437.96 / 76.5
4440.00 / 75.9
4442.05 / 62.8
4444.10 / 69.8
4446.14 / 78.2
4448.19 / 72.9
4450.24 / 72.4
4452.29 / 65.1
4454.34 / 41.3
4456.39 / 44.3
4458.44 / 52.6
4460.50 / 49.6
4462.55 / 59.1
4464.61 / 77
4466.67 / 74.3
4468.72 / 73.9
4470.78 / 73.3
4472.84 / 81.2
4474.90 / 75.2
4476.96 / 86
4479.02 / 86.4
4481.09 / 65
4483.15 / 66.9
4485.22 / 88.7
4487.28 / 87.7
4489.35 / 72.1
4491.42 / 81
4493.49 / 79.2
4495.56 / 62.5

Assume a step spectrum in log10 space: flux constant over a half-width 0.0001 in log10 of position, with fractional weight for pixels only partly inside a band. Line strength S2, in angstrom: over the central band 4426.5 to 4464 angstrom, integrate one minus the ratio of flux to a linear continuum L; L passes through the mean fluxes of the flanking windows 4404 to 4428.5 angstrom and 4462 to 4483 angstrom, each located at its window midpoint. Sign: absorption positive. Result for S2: 2.8 angstrom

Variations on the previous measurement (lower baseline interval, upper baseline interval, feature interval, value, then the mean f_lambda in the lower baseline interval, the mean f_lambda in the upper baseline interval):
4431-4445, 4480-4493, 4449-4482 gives 2.13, 65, 77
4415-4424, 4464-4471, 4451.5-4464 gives 3.49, 66.1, 74.7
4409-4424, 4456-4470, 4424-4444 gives 0.38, 65.6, 62.5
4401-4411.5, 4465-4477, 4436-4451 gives -1.19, 51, 76.6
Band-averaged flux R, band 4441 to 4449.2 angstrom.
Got 70.9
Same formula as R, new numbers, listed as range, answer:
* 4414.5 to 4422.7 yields 65.3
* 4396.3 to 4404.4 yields 60.7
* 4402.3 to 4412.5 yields 52.3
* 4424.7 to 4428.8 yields 56.6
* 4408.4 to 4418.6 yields 62.9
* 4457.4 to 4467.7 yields 62.5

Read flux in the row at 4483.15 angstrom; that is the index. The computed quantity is 66.9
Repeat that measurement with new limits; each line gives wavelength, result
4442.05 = 62.8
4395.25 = 62.1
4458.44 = 52.6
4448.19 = 72.9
